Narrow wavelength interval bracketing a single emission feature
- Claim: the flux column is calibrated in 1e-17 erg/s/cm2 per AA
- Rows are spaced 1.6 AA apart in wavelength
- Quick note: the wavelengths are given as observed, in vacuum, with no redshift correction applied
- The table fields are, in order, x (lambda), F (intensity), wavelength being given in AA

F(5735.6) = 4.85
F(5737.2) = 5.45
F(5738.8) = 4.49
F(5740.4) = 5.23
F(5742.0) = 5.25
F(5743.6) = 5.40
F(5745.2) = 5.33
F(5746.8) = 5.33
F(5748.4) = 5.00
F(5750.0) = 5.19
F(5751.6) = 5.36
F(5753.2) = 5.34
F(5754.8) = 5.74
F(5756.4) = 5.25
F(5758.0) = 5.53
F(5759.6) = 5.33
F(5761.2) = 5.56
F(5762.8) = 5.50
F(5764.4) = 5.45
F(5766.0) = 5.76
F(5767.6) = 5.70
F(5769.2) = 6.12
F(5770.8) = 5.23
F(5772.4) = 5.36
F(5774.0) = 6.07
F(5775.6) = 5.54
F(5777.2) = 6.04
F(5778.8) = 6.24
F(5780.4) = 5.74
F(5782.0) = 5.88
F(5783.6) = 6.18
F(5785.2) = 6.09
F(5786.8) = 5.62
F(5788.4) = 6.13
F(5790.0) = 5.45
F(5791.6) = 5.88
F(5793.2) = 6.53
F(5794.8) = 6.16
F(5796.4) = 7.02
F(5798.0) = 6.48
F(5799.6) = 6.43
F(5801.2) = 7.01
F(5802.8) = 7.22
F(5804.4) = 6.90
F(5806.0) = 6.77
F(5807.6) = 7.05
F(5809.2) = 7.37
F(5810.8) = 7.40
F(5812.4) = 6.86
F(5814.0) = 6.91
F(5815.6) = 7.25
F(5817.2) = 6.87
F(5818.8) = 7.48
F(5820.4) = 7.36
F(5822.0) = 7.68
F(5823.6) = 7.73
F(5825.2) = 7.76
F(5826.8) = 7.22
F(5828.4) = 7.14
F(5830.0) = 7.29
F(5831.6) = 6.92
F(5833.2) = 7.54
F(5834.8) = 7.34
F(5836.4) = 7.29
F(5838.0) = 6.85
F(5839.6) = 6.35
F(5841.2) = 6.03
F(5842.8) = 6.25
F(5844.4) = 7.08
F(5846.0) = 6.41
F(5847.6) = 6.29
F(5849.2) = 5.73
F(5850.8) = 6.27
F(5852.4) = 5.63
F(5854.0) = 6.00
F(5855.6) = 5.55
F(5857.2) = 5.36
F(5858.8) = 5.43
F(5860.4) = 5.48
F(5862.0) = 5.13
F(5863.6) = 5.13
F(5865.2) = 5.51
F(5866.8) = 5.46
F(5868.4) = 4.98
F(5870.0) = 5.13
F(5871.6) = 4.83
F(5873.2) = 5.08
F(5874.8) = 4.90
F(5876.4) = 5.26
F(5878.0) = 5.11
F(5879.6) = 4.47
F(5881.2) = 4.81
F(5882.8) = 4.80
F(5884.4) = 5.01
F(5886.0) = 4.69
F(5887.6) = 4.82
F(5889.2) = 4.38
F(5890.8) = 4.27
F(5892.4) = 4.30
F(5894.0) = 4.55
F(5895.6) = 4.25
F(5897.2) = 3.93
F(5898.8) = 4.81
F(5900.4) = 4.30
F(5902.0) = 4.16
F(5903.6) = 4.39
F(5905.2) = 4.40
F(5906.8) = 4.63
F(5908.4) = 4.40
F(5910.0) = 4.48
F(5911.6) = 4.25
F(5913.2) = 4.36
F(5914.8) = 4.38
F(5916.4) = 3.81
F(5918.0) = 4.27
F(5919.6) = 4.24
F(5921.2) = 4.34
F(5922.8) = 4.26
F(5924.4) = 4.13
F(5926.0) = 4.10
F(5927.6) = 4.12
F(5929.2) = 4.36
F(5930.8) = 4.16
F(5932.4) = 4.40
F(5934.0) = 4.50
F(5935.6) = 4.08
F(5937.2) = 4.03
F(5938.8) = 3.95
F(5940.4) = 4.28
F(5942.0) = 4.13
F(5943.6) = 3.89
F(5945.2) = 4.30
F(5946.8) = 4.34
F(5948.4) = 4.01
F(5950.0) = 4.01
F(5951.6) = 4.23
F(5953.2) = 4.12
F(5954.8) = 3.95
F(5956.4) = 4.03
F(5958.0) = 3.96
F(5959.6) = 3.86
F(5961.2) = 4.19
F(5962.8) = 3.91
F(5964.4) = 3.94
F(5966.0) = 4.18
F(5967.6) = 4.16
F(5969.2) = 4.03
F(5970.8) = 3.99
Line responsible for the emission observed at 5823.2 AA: C IV 1549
